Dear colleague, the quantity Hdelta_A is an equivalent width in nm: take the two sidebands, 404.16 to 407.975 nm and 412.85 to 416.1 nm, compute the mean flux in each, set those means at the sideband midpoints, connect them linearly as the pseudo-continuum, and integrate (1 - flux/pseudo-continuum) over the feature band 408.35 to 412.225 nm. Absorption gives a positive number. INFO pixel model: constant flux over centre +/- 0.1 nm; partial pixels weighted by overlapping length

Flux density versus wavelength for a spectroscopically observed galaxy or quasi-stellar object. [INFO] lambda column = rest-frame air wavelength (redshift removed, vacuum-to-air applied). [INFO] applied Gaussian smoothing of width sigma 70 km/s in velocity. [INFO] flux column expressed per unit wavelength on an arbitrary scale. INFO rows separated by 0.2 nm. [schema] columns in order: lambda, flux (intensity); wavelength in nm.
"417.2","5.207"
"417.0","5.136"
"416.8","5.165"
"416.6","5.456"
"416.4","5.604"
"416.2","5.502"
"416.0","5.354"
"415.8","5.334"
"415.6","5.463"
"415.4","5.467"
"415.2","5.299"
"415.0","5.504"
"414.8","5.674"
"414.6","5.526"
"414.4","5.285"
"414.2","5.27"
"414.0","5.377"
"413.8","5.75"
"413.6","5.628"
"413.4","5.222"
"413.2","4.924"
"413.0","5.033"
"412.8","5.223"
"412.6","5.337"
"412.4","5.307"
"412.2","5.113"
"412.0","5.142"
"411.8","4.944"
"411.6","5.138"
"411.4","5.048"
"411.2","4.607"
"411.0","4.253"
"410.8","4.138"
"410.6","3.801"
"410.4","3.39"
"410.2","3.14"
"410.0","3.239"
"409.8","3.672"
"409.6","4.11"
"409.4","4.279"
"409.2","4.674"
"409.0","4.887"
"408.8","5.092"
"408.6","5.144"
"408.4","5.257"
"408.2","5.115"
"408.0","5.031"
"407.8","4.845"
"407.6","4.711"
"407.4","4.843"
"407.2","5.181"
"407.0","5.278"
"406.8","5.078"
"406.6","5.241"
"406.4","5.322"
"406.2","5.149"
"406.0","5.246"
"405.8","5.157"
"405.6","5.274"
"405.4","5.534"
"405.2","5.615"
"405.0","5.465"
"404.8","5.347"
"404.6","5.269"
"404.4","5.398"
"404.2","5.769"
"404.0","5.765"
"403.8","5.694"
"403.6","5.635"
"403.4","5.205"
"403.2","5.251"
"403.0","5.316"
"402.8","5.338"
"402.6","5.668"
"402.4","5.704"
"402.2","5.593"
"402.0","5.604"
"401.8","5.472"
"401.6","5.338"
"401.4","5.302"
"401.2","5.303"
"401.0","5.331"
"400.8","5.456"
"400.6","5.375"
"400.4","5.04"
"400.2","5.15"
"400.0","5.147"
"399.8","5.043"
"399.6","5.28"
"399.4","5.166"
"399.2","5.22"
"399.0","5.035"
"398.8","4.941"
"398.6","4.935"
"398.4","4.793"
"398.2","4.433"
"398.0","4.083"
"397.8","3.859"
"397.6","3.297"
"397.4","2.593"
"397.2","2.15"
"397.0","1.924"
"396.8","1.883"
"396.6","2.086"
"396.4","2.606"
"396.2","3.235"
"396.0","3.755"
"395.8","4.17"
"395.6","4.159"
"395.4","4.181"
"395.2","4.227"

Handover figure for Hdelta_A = 0.64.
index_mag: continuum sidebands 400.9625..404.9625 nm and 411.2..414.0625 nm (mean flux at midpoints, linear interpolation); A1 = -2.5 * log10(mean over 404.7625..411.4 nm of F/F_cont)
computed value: 0.123 mag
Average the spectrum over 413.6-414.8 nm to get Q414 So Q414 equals 5.48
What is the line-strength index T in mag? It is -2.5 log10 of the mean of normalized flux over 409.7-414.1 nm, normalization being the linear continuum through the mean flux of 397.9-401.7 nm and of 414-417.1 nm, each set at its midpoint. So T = 0.136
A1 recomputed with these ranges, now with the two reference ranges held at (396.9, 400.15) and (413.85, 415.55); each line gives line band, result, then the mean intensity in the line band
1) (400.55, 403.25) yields -0.20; 5.44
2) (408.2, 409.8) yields 0.06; 4.73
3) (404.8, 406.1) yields -0.13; 5.38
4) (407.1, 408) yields 0.00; 4.91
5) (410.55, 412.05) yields 0.12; 4.64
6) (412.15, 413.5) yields 0.03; 5.17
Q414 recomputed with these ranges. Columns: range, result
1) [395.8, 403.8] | 4.59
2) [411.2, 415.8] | 5.29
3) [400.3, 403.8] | 5.42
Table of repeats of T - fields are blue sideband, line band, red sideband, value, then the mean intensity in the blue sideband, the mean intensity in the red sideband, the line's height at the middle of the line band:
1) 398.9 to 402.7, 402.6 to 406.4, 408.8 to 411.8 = -0.110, 5.33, 4.23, 4.9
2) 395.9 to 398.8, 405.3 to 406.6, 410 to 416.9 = -0.238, 3.32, 5.04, 4.24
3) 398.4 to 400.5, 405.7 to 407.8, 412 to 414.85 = 0.021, 5.08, 5.32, 5.21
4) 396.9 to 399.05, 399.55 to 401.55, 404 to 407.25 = -0.212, 3.79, 5.35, 4.32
